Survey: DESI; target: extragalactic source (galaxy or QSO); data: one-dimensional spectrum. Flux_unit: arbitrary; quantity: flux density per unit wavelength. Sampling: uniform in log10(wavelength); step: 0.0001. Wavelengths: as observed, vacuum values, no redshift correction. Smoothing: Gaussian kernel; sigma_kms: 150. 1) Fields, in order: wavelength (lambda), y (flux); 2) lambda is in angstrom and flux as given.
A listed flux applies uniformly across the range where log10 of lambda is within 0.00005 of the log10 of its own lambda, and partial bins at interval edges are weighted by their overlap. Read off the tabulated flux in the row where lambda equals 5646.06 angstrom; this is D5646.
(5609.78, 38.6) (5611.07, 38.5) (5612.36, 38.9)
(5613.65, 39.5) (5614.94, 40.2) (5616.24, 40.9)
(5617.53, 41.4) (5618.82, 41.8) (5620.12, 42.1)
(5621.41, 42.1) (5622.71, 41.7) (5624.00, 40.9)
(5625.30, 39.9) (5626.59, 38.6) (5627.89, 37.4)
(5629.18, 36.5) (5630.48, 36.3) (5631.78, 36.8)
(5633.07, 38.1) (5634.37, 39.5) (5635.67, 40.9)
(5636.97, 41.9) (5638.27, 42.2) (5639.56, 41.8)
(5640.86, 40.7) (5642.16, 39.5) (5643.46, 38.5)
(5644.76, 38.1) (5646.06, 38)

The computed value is 38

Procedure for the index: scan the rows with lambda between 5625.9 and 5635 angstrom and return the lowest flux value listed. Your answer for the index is 36.3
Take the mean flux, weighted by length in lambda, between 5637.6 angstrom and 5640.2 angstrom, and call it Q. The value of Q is 42.1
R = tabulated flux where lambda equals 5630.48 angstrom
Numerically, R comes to 36.3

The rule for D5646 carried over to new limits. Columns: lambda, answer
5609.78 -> 38.6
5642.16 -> 39.5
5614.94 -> 40.2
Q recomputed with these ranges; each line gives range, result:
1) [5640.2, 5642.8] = 40.1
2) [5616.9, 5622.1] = 41.8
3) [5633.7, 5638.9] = 41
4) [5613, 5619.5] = 40.8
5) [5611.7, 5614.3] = 39.3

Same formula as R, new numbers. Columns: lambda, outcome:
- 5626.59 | 38.6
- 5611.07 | 38.5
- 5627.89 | 37.4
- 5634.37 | 39.5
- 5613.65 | 39.5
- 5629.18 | 36.5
